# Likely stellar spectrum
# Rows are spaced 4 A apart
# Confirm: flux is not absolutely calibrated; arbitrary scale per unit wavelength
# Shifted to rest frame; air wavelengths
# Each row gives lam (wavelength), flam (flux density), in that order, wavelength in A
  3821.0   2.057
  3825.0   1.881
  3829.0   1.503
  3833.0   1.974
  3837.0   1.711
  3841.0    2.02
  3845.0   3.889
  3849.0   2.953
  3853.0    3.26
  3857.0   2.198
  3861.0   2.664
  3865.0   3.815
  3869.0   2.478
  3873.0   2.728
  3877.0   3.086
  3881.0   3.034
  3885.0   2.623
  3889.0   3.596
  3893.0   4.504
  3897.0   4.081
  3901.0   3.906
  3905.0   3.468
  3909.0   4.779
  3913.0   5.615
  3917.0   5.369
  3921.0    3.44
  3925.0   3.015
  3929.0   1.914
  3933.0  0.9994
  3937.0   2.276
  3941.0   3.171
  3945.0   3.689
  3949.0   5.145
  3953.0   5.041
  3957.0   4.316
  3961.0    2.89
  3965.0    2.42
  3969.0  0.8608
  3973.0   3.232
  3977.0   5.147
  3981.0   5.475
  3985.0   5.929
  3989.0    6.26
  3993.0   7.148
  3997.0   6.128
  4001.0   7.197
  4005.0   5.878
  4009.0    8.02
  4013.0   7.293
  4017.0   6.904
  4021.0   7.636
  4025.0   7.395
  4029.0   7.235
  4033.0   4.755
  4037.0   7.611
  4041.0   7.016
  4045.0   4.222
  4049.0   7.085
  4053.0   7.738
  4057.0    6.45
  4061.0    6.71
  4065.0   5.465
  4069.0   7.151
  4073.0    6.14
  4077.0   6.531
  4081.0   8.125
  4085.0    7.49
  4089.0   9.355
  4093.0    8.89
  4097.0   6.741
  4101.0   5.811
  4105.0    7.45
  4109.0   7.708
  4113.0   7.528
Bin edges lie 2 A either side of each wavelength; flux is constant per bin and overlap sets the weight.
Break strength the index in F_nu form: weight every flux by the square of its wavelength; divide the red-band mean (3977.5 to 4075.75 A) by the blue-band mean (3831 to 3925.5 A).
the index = 2.1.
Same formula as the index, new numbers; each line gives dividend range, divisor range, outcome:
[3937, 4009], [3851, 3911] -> 1.48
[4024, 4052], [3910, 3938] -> 2.07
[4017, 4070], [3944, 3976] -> 1.99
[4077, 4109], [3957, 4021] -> 1.48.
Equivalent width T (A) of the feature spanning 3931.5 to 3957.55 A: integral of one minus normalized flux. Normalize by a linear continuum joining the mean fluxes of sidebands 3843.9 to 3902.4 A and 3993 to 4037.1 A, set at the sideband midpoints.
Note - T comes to 8.2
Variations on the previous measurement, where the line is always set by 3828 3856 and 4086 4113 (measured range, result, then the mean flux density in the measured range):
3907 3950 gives 6.4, 3.55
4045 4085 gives 1.3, 6.73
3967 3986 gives 4.4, 4.03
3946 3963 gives 1.5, 4.31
